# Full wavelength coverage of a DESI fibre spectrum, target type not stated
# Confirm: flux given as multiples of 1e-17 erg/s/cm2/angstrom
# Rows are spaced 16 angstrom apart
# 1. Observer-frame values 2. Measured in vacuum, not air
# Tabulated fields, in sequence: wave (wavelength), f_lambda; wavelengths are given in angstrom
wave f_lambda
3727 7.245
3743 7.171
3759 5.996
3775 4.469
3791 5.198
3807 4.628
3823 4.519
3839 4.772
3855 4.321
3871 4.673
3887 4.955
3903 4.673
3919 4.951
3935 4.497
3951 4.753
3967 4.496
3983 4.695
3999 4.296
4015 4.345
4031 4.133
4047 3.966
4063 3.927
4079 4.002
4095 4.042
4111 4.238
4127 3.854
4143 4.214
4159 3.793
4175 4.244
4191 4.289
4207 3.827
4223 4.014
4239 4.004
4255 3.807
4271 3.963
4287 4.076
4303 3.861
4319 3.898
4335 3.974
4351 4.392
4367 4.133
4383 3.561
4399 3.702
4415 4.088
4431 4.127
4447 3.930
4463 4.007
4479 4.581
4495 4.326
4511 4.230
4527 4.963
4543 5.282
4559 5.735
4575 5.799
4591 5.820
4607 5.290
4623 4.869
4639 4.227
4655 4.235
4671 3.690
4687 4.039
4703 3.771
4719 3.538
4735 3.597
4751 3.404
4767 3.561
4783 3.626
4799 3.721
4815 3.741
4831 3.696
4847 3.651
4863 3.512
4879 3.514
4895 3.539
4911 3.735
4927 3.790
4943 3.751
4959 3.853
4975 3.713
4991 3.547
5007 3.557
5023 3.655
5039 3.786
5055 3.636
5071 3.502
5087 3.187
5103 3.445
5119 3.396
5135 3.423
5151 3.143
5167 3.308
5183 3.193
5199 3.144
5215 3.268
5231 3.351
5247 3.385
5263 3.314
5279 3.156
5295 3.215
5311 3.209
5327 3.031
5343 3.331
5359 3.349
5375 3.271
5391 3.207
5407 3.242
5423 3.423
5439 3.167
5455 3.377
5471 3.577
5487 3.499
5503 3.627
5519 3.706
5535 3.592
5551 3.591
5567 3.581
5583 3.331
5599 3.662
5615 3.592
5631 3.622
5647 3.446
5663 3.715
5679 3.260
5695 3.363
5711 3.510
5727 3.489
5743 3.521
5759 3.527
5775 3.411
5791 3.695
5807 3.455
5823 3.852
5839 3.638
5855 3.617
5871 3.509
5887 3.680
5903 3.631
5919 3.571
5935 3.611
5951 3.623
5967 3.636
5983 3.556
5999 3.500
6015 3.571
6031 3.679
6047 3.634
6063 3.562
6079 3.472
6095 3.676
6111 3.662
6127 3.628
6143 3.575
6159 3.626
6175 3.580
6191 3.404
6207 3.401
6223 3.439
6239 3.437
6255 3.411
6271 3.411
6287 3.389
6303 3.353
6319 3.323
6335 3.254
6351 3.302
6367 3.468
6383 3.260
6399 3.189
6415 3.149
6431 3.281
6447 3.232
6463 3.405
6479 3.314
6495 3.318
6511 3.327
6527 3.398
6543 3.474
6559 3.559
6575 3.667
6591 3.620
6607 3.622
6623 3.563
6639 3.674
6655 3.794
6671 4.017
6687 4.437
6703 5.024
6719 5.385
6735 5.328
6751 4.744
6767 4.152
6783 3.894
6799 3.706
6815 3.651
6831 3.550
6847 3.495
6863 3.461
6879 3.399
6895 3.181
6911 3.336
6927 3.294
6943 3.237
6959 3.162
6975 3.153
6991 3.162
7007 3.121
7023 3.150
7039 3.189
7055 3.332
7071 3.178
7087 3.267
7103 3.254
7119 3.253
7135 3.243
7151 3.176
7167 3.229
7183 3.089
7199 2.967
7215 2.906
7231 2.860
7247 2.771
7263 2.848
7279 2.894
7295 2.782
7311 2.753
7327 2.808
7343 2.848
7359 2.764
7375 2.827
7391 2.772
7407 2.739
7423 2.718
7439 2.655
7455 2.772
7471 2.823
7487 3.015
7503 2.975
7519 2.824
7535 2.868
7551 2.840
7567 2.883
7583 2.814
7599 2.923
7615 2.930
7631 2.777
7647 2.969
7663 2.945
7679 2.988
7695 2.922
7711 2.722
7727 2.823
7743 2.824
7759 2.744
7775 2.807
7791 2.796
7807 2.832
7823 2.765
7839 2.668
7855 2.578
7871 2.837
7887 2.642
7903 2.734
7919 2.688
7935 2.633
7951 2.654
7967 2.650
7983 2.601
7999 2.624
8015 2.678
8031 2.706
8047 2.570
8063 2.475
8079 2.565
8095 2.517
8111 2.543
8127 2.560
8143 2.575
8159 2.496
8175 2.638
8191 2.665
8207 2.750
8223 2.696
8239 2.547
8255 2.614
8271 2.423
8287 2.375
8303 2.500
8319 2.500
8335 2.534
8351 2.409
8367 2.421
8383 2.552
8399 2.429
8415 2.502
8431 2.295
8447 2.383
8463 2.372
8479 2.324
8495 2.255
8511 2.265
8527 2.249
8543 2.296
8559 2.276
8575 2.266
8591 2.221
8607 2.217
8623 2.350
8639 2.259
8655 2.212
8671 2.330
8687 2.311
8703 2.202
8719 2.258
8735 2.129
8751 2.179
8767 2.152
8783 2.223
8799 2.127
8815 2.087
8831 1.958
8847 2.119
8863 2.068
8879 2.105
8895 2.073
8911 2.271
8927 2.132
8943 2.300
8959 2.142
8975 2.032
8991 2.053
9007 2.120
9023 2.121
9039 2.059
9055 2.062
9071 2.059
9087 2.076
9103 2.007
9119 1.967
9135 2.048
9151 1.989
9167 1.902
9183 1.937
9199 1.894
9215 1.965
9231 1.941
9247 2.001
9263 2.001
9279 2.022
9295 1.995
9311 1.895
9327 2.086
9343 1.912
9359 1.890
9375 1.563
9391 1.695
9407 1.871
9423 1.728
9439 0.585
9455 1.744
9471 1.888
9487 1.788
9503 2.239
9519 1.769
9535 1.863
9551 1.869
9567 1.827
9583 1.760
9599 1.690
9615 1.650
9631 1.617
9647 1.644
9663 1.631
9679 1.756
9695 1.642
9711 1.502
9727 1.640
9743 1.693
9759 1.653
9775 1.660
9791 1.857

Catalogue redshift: 1.40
